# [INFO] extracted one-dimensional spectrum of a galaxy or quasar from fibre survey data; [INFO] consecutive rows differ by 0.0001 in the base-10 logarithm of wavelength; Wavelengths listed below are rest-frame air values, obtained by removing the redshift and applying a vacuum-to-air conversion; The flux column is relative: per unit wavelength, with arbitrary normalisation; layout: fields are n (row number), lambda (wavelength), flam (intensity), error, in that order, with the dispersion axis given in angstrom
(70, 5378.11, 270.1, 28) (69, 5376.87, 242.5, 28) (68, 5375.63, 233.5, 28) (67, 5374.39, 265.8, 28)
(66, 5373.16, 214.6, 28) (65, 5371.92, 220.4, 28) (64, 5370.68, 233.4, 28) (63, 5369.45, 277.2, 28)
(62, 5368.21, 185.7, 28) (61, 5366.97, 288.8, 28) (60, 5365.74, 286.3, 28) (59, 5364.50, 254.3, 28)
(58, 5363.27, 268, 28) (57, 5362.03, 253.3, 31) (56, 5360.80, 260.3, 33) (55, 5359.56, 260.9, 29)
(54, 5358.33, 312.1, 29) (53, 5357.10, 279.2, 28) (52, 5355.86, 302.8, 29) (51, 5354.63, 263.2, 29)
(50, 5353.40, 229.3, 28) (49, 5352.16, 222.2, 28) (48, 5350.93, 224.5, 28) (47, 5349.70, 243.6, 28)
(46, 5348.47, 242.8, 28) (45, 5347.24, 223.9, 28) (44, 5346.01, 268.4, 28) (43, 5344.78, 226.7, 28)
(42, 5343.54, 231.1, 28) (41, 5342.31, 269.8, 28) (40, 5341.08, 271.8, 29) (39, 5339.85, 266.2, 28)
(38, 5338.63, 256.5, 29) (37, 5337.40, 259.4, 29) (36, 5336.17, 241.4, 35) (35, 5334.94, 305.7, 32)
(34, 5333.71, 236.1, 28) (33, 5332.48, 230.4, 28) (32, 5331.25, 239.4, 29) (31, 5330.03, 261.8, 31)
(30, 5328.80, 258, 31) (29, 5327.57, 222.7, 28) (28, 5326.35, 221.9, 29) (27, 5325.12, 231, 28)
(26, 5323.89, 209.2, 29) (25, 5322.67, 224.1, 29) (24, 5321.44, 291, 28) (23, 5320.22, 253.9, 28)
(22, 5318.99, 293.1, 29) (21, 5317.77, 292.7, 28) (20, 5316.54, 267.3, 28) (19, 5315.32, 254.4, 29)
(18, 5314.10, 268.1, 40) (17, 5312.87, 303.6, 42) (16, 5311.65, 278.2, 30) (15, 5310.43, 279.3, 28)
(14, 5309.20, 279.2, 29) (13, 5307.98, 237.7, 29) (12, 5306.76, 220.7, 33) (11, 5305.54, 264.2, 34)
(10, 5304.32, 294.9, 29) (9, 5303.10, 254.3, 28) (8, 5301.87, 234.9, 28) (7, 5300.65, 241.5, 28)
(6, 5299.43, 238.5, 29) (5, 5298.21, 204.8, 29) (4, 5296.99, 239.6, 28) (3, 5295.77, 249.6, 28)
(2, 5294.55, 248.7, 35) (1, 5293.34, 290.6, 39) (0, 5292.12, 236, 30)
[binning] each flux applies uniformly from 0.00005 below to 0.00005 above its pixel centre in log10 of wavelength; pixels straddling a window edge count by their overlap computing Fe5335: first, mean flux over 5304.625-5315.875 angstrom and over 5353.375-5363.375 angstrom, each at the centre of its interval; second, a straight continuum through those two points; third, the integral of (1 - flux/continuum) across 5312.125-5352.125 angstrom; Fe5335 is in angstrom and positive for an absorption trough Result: 2.4 angstrom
